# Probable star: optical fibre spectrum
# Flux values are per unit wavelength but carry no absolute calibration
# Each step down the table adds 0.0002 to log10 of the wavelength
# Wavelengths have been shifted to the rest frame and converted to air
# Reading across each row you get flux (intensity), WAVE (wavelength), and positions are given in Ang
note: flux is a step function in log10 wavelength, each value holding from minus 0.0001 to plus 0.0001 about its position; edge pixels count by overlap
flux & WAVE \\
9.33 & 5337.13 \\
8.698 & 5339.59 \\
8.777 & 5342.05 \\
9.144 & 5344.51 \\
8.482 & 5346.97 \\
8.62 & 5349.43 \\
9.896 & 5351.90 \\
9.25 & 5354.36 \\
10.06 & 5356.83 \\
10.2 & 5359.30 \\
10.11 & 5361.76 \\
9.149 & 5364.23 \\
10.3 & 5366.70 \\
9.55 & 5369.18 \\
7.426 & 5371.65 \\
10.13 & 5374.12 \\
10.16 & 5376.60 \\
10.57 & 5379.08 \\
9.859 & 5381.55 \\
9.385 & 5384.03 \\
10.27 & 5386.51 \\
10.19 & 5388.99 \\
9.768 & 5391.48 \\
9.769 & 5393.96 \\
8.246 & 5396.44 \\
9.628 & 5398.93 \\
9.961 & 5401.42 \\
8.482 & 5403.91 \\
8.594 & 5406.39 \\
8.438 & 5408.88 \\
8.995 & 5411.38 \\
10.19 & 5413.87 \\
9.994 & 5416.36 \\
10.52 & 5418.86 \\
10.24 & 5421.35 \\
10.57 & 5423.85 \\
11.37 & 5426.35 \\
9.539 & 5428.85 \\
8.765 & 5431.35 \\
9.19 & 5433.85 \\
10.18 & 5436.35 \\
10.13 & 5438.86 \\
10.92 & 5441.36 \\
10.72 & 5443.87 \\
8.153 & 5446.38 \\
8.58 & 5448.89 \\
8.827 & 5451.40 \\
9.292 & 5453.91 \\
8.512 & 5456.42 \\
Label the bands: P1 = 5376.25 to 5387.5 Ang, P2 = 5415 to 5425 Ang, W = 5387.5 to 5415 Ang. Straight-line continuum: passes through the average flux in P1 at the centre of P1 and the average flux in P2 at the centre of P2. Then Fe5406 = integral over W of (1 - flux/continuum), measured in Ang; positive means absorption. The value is 2.4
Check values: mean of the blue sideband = 10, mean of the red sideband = 10.3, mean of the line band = 9.3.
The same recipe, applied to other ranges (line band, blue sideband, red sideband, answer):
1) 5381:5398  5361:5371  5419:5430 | 0.54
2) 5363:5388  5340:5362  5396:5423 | -0.81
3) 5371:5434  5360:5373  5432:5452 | -1.25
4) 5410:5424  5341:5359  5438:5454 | -0.89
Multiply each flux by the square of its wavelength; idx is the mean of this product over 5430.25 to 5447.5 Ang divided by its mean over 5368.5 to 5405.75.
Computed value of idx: 1.04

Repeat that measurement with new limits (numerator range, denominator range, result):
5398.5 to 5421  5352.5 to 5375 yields 1.00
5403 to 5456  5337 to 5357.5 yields 1.09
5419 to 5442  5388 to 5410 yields 1.11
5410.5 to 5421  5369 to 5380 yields 1.06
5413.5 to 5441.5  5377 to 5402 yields 1.05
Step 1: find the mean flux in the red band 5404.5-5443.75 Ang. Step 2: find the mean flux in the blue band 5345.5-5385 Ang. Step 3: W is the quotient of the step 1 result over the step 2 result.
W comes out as 1.03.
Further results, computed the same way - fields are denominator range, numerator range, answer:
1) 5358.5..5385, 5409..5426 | 1.03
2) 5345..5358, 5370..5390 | 1.05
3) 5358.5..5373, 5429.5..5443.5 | 1.05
